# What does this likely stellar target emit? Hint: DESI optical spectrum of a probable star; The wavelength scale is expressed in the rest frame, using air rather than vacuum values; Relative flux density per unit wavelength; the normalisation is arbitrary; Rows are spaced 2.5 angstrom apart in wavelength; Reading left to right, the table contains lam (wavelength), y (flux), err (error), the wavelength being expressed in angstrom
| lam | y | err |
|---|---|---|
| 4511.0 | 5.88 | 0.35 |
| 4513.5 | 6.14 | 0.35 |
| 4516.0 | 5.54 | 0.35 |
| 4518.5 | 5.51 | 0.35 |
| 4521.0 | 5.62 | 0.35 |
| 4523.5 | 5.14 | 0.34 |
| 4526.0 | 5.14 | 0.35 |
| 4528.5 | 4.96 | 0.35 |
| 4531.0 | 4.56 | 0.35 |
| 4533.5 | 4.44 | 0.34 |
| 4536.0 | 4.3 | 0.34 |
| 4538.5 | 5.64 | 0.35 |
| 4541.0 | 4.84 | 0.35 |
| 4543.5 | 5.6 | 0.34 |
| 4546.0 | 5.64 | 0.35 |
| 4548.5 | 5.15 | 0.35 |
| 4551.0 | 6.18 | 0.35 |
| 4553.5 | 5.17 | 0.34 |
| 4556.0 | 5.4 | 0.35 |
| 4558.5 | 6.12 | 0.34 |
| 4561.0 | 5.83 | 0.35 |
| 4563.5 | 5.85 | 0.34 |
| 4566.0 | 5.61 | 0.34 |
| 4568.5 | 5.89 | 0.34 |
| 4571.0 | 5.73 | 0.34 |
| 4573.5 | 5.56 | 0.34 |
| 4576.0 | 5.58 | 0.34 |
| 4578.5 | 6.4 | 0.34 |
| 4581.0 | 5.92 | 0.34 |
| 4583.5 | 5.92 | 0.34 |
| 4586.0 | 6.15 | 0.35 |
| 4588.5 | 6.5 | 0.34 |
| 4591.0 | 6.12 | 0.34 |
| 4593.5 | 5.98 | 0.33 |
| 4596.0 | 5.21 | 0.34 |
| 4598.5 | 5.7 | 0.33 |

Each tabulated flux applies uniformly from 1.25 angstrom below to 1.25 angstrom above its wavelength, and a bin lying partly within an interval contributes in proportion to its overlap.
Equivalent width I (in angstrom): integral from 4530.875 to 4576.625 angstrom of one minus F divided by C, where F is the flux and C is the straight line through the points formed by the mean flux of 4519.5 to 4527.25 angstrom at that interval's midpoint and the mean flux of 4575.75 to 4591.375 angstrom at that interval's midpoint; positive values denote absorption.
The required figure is 2.2 angstrom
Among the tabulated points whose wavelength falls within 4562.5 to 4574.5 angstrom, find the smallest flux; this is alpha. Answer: 5.56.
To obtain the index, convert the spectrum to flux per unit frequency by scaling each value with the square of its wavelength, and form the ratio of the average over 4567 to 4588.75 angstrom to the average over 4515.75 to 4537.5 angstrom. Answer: 1.21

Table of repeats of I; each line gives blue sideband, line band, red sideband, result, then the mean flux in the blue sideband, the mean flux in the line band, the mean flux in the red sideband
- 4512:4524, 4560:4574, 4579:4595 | 0.49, 5.62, 5.75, 6.1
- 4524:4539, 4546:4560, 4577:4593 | -0.68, 4.81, 5.61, 6.15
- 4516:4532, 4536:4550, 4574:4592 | 0.47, 5.19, 5.29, 6.06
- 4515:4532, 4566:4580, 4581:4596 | 0.07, 5.21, 5.81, 6.04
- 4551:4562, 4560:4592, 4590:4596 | -0.77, 5.69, 5.93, 5.87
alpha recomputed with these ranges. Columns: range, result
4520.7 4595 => 4.3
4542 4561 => 5.15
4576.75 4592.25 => 5.92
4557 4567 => 5.61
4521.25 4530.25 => 4.96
